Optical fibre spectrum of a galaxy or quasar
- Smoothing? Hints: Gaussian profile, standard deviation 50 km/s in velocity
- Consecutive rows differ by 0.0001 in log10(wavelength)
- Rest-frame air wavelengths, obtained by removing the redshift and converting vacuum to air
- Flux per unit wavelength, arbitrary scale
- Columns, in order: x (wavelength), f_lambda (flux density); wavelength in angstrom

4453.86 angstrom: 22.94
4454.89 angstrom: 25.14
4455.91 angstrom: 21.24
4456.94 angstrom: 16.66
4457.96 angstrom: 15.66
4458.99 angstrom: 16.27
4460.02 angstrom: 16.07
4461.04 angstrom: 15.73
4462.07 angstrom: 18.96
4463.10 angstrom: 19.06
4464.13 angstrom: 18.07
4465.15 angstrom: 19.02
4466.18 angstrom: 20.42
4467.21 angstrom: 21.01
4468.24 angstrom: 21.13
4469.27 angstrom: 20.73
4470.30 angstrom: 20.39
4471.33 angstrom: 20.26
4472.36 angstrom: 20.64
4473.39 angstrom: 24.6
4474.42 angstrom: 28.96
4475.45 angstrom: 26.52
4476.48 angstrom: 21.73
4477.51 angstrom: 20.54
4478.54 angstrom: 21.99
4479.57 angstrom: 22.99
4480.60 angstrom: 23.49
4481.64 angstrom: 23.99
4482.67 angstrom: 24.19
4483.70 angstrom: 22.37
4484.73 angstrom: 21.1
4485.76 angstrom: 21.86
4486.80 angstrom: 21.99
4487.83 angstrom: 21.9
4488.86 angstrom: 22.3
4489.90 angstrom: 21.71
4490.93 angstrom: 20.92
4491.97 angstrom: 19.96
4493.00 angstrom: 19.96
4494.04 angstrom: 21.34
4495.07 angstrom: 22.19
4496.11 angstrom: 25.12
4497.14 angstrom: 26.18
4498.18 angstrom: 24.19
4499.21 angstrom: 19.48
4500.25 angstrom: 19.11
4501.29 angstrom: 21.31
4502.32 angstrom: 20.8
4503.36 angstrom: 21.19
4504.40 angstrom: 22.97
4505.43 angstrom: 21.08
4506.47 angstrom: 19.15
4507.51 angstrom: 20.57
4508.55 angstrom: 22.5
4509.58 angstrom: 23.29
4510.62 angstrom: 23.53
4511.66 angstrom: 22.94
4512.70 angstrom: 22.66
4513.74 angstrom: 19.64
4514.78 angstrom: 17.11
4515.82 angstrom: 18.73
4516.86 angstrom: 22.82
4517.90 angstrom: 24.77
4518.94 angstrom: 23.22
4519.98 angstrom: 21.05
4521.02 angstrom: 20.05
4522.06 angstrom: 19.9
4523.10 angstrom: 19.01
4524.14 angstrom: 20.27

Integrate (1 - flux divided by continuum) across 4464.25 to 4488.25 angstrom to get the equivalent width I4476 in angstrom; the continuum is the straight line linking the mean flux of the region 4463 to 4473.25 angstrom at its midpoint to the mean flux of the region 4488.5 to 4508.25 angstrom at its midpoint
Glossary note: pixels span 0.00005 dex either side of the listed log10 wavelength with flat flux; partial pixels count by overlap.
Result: -1.8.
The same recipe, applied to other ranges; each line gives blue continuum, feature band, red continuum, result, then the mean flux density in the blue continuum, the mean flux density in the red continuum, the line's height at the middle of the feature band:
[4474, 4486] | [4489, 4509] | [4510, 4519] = 0.7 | 23.3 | 21.6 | 22.4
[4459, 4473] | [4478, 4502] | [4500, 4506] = -1.9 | 19.3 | 21.2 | 20.5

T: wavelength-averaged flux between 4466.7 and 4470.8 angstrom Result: 20.8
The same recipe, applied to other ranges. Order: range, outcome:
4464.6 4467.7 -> 20.1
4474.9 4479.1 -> 22.8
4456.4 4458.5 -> 16.2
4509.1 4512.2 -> 23.2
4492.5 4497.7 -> 23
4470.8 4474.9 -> 23.6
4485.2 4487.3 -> 21.9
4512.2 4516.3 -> 19.5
